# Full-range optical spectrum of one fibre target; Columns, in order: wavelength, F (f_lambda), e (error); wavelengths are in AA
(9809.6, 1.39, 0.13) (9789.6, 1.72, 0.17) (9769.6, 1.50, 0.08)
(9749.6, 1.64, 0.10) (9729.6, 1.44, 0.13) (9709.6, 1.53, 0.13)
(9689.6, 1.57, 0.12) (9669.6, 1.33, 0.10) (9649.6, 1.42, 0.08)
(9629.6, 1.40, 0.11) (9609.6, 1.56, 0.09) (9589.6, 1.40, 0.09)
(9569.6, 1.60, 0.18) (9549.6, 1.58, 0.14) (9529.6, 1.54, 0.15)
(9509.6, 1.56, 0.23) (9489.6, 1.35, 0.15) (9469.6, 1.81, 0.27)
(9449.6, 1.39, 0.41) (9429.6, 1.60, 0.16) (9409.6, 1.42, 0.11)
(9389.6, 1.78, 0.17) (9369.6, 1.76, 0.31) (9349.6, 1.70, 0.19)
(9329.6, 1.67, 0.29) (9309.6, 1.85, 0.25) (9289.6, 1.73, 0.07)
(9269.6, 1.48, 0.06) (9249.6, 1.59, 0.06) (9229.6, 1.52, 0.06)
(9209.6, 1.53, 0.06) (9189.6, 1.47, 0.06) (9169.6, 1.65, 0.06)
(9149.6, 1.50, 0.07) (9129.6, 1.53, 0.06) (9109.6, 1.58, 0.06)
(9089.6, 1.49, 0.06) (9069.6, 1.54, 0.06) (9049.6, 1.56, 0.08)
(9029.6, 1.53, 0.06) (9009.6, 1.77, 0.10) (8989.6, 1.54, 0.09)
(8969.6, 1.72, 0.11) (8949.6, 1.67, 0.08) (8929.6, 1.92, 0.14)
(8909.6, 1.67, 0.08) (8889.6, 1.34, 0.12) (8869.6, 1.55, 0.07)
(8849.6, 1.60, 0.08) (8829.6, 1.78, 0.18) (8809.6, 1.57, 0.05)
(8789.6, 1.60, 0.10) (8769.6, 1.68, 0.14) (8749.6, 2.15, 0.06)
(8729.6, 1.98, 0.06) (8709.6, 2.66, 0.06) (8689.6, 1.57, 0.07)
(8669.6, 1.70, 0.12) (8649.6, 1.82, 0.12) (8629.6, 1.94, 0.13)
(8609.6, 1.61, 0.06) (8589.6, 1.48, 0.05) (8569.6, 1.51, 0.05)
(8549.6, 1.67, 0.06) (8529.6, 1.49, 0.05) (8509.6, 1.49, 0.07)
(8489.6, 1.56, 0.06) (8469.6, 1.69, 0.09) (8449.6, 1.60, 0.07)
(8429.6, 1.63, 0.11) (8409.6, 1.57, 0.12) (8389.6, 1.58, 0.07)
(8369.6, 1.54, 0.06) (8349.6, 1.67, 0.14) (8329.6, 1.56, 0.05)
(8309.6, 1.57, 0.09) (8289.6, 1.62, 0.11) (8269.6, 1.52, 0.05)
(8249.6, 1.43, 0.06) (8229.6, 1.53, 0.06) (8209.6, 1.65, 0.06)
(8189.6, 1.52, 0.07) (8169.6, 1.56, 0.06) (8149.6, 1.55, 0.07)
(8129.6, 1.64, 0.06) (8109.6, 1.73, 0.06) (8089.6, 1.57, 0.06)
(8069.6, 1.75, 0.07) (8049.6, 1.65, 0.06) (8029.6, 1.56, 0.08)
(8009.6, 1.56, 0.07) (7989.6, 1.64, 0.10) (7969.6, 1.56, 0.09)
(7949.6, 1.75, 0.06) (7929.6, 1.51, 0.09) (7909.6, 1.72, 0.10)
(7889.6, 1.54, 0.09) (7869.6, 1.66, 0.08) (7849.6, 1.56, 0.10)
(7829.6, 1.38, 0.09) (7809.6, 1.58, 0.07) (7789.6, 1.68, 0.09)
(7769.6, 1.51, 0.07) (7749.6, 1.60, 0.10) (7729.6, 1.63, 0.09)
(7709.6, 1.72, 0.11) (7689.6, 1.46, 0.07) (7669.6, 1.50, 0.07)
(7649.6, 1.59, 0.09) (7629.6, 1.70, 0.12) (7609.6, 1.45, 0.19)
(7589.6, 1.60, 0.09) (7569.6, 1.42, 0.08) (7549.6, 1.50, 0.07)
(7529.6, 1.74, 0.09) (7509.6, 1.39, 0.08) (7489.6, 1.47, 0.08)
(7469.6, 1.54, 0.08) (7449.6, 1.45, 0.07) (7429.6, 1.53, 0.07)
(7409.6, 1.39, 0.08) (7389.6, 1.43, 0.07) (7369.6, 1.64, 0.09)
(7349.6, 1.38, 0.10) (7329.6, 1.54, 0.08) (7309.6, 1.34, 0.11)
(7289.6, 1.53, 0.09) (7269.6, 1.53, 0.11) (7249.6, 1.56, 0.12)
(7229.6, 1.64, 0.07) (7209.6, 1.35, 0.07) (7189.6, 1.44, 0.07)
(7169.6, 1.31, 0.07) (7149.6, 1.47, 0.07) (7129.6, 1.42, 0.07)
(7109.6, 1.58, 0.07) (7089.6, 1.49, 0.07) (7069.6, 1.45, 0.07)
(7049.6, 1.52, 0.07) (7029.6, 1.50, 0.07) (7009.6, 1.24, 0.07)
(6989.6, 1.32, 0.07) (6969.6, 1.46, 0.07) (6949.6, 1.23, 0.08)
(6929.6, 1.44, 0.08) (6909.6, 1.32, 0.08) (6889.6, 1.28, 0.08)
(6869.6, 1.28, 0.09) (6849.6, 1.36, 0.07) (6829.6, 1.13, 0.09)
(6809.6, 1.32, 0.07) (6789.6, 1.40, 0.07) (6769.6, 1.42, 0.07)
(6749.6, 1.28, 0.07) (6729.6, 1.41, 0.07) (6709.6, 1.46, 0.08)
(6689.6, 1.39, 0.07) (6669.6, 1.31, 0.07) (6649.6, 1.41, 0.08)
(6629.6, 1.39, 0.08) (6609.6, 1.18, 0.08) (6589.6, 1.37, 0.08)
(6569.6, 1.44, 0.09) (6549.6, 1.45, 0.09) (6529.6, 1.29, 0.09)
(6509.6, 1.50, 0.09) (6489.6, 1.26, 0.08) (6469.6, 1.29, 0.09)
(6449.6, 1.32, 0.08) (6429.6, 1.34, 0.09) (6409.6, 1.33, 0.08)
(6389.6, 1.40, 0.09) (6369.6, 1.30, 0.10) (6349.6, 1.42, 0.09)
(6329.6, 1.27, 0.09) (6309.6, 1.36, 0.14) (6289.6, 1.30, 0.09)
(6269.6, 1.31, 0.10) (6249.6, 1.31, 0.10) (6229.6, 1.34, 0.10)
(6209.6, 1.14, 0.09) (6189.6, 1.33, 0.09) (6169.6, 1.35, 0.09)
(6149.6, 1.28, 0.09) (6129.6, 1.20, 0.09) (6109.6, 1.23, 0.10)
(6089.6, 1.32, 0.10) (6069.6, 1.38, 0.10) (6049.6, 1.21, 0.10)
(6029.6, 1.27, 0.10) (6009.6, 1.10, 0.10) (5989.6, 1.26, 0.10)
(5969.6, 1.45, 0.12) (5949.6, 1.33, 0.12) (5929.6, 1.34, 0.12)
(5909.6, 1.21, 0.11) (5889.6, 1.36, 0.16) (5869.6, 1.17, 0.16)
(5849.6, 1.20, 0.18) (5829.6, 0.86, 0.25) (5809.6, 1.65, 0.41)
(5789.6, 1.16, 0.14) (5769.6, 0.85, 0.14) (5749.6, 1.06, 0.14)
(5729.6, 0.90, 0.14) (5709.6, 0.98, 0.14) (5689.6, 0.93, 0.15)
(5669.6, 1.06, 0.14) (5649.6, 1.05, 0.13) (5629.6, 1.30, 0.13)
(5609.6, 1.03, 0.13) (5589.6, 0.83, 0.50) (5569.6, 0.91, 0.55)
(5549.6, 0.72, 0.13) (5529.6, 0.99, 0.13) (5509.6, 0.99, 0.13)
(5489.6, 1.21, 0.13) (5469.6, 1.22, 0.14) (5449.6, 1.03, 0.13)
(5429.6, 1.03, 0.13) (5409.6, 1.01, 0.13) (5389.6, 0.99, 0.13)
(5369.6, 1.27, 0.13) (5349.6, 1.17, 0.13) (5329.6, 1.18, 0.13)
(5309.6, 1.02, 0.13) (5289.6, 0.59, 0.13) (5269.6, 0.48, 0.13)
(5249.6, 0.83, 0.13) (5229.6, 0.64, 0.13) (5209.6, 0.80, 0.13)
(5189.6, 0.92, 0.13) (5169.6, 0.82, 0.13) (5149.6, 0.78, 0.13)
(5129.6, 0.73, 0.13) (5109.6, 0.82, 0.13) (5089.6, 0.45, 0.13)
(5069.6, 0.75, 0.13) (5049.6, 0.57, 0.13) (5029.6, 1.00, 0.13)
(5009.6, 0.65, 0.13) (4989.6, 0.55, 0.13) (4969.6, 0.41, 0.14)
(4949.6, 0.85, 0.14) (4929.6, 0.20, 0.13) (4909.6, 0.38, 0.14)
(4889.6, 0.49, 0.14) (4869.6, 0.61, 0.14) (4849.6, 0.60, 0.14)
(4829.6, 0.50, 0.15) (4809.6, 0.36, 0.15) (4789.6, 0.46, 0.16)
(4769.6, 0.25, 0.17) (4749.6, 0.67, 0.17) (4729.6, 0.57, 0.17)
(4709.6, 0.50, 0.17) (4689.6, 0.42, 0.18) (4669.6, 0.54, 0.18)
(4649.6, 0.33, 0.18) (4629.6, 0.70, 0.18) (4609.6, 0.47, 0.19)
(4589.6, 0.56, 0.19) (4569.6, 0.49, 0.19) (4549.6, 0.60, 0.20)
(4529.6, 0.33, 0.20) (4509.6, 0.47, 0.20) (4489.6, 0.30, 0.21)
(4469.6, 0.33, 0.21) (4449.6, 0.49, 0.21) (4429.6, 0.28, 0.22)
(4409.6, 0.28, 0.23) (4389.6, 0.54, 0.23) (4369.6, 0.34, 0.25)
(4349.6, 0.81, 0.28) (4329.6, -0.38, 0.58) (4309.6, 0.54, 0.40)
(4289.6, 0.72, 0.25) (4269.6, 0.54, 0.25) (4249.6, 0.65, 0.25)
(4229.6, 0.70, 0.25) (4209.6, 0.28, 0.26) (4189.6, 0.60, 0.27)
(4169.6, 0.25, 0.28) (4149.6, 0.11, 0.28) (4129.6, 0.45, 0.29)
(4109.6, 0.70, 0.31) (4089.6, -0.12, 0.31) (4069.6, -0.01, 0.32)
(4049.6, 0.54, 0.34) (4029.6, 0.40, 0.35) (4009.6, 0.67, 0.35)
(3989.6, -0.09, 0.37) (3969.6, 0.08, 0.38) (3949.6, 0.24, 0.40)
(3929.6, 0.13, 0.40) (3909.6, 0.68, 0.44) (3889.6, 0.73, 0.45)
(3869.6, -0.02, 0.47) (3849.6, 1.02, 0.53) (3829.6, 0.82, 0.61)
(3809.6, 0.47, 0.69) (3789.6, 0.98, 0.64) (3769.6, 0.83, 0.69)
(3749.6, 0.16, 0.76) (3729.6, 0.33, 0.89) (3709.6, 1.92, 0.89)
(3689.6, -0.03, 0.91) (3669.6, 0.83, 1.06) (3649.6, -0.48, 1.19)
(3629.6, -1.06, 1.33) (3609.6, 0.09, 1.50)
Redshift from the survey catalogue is 0.328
